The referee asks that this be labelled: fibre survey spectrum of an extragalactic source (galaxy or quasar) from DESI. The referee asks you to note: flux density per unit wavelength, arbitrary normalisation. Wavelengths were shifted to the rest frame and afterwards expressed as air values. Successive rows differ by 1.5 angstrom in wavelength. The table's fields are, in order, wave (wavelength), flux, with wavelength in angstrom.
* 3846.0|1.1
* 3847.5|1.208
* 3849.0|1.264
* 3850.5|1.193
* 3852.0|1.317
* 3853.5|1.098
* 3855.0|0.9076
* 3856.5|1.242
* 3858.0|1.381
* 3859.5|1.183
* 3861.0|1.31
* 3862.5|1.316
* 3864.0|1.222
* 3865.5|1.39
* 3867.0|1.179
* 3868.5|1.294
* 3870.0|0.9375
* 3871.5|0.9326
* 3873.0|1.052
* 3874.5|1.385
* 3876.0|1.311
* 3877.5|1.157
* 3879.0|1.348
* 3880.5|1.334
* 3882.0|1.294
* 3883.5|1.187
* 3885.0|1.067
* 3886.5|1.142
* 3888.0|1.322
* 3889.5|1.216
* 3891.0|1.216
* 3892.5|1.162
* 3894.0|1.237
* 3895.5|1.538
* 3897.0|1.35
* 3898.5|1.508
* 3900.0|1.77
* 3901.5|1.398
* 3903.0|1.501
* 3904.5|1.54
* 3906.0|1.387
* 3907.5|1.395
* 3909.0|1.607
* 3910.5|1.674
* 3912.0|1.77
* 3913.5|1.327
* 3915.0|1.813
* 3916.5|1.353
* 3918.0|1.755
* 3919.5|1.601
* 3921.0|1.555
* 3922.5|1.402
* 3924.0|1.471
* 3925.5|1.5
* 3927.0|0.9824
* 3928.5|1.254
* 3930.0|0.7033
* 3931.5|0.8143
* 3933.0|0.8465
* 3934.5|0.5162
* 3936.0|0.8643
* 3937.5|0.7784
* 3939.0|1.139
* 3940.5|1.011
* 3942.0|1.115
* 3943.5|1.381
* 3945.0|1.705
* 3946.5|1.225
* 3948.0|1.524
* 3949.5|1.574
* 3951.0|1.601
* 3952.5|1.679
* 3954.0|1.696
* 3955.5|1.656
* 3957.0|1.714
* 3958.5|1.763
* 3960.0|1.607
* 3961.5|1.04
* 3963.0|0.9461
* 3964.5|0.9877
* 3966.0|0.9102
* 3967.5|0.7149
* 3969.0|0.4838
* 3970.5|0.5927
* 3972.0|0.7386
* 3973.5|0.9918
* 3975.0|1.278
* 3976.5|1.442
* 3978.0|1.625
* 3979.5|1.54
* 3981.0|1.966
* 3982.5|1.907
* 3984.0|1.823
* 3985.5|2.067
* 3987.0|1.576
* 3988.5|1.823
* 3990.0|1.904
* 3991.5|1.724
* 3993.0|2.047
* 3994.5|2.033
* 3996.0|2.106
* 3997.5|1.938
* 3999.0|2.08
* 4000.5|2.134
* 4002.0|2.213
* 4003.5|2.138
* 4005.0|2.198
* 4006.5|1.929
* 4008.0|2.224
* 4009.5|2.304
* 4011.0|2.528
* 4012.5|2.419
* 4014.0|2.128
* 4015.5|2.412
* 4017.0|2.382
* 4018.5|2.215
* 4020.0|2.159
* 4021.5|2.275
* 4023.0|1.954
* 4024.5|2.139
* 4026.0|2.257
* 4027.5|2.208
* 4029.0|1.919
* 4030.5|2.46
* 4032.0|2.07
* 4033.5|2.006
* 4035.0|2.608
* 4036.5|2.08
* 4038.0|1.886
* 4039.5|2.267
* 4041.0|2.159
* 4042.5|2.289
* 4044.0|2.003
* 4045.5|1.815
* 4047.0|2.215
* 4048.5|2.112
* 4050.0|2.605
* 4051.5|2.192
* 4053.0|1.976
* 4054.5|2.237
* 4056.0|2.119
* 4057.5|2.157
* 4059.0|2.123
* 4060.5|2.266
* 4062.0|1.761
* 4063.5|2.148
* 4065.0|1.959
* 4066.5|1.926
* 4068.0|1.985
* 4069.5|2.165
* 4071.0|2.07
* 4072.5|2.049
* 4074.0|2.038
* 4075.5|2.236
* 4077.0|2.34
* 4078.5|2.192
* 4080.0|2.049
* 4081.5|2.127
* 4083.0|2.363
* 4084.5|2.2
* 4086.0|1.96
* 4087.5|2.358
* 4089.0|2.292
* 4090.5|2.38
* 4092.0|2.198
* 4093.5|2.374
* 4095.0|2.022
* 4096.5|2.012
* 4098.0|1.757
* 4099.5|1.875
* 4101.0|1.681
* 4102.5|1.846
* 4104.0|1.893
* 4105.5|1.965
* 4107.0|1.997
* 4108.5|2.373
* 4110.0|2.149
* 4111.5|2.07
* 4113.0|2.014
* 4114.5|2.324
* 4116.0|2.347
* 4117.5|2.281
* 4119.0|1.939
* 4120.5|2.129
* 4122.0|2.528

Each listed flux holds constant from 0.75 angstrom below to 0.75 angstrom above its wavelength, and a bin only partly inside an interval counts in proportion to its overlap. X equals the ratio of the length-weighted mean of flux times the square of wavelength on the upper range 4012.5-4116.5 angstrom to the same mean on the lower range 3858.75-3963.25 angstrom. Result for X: 1.74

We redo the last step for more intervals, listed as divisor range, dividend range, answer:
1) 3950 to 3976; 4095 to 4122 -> 1.83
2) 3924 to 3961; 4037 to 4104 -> 1.75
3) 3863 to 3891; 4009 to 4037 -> 1.99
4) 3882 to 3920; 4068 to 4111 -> 1.62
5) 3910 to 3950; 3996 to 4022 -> 1.80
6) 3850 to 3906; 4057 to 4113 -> 1.82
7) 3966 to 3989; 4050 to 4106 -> 1.63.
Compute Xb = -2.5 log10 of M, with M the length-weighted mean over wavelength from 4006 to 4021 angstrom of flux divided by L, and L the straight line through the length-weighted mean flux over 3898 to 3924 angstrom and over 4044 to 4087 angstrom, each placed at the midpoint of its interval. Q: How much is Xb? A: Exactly -0.18 mag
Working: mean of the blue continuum 1.55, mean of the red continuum 2.12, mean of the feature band 2.28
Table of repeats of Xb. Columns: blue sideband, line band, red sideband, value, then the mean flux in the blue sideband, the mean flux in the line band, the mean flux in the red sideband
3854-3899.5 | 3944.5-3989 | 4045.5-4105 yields 0.16 mag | 1.24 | 1.4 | 2.1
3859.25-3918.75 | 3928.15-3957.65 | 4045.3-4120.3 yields 0.26 mag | 1.35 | 1.24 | 2.11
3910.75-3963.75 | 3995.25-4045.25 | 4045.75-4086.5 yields -0.18 mag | 1.34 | 2.18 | 2.13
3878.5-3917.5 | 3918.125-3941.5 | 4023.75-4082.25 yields 0.36 mag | 1.4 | 1.11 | 2.13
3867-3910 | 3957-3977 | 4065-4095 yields 0.48 mag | 1.31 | 1.06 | 2.16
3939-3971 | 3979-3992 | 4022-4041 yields -0.12 mag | 1.28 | 1.82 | 2.16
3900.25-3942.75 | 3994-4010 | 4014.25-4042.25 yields -0.08 mag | 1.29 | 2.12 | 2.19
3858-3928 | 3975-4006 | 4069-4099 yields -0.08 mag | 1.36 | 1.9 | 2.16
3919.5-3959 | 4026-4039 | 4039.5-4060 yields -0.07 mag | 1.29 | 2.16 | 2.16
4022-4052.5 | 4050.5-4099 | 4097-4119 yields -0.02 mag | 2.16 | 2.13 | 2.04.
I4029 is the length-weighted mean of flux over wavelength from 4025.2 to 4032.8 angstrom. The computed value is 2.18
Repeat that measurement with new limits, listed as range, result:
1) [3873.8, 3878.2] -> 1.28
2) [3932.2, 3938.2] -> 0.752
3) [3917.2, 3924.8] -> 1.56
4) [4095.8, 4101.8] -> 1.83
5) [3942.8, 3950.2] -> 1.48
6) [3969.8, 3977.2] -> 1.01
